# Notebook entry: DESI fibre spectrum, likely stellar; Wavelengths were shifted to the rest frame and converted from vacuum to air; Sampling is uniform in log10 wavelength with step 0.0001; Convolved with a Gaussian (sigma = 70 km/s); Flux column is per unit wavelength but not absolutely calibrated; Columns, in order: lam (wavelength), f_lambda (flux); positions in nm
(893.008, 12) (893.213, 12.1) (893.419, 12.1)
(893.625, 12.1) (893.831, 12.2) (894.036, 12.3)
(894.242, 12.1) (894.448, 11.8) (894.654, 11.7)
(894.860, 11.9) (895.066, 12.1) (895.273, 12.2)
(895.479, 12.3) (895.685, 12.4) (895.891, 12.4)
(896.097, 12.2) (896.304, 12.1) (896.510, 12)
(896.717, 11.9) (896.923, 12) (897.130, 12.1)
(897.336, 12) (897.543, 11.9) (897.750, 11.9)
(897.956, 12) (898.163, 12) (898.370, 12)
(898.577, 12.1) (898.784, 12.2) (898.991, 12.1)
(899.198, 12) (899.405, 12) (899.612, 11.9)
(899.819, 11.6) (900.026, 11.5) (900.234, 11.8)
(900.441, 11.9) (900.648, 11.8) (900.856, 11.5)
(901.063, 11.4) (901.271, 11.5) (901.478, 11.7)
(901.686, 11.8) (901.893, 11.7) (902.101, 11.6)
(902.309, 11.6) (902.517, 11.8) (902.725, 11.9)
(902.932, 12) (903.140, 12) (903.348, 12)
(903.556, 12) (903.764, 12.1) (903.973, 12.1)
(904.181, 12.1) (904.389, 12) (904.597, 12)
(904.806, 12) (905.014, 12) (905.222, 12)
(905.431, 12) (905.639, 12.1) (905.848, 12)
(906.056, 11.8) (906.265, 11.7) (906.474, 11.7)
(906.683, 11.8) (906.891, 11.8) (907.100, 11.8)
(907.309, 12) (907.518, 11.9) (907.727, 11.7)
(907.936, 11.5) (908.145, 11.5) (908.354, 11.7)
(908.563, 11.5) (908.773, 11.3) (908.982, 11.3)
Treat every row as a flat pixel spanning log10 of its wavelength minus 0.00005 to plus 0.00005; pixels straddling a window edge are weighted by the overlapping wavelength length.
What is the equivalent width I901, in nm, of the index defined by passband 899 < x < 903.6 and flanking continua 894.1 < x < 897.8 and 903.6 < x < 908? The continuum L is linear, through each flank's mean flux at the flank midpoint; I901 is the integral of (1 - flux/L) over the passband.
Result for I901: 0.08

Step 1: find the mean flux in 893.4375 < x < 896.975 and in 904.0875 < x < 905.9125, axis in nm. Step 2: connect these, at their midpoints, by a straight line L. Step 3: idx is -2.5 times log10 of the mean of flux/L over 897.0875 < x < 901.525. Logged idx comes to 0.02 mag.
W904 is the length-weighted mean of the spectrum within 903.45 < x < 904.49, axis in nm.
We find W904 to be 12.1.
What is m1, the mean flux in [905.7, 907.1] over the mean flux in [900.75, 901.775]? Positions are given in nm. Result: 1.02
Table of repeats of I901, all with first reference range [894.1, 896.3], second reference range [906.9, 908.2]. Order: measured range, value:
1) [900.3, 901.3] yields 0.03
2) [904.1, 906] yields -0.03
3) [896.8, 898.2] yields 0.01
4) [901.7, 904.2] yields 0.00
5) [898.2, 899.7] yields -0.01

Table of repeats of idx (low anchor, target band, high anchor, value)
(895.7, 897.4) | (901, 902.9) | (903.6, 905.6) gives 0.03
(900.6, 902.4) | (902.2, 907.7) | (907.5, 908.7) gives -0.03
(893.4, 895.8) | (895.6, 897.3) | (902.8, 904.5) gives 0.00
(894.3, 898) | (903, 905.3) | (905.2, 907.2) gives -0.01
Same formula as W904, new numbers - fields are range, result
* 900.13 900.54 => 11.8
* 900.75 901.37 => 11.5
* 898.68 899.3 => 12.1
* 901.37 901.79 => 11.8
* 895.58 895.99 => 12.4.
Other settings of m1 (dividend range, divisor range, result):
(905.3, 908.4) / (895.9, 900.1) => 0.98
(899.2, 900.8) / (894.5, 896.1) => 0.97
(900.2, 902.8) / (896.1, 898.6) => 0.97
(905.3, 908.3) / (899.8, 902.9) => 1.01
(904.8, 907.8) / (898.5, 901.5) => 1.01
